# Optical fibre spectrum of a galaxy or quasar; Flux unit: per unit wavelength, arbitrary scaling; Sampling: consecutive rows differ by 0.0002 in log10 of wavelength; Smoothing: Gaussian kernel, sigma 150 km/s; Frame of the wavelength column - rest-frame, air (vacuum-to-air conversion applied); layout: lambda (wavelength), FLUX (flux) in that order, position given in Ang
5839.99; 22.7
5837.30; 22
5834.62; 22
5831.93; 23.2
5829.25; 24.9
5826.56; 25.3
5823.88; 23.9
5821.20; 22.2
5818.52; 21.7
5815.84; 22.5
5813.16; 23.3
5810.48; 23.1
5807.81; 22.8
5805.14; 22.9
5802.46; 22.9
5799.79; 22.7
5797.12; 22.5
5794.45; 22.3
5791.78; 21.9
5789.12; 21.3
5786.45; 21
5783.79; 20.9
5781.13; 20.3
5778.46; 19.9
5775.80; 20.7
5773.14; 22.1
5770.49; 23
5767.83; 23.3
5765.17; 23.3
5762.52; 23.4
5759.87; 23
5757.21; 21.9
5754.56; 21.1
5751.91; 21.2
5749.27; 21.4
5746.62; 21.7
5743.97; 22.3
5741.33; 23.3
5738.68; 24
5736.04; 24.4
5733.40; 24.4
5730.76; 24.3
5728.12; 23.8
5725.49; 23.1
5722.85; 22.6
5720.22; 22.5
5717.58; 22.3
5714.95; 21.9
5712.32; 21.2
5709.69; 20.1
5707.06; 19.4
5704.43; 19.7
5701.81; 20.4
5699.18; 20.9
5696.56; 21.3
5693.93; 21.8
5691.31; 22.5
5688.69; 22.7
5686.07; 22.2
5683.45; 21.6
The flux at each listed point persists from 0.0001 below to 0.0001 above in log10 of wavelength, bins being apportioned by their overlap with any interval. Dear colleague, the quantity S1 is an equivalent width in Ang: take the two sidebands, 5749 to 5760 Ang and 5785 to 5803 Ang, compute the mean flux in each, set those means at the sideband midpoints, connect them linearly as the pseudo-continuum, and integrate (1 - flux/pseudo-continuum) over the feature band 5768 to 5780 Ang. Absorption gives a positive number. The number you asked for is 0.1 Ang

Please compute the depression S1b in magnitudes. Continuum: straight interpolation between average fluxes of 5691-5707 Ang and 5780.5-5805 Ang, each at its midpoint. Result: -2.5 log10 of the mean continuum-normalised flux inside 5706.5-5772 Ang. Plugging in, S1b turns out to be -0.06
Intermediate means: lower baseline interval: 20.9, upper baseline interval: 21.9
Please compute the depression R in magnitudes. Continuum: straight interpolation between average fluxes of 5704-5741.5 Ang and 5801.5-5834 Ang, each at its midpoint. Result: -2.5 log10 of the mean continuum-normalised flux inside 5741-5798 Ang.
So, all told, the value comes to 0.05 mag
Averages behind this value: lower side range 22.5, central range 21.9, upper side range 23.2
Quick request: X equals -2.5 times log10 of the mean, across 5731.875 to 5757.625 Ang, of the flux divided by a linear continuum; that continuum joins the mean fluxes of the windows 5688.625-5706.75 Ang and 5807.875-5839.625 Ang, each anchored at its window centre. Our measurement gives -0.04 mag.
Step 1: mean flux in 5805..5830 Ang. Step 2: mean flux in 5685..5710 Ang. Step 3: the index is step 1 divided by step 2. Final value 1.1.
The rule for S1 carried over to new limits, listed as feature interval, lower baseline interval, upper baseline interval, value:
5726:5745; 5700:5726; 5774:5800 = -2.2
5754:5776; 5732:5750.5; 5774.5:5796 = -0.6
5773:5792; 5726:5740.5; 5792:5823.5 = 1.8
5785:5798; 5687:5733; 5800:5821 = 0.4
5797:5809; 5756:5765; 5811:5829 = 0.2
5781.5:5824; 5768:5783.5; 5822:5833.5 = 1.0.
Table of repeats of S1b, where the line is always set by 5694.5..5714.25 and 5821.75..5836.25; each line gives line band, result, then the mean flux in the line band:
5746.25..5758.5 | 0.02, 21.4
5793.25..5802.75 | 0.02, 22.6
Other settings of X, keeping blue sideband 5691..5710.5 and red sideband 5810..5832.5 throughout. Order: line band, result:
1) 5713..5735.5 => -0.09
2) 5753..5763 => -0.01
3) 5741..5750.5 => -0.02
